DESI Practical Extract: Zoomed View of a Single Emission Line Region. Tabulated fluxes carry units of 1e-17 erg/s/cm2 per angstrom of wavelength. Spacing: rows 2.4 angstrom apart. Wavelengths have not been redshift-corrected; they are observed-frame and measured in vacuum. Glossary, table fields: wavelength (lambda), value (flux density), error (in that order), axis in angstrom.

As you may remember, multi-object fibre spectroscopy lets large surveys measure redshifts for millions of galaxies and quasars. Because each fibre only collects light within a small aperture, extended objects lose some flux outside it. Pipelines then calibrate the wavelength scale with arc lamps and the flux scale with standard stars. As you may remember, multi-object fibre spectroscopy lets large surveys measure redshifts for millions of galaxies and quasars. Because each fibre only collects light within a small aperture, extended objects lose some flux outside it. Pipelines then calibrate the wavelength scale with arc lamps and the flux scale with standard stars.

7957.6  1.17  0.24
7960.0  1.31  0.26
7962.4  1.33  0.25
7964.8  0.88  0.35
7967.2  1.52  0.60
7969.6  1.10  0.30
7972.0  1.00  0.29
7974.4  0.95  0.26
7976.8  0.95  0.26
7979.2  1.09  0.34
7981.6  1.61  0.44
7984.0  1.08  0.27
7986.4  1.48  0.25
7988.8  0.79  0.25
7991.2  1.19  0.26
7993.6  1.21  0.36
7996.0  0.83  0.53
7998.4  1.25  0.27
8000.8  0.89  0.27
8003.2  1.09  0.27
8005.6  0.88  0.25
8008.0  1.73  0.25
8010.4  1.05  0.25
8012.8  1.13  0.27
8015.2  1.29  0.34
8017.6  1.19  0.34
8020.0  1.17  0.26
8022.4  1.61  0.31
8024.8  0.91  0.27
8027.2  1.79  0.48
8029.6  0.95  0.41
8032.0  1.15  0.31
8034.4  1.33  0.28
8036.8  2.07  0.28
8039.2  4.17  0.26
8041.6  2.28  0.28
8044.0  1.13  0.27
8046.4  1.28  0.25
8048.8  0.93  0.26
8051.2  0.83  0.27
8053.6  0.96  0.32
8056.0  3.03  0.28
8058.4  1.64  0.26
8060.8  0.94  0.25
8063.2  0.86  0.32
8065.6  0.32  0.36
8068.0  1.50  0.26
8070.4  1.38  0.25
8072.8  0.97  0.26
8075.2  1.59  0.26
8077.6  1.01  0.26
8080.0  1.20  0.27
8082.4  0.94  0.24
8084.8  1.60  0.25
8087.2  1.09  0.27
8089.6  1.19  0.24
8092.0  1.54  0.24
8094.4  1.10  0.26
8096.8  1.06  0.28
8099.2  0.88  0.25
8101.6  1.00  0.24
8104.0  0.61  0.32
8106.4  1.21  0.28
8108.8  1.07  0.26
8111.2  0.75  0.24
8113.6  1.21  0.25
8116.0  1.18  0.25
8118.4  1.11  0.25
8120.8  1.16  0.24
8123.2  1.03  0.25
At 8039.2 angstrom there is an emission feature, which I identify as [S II]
